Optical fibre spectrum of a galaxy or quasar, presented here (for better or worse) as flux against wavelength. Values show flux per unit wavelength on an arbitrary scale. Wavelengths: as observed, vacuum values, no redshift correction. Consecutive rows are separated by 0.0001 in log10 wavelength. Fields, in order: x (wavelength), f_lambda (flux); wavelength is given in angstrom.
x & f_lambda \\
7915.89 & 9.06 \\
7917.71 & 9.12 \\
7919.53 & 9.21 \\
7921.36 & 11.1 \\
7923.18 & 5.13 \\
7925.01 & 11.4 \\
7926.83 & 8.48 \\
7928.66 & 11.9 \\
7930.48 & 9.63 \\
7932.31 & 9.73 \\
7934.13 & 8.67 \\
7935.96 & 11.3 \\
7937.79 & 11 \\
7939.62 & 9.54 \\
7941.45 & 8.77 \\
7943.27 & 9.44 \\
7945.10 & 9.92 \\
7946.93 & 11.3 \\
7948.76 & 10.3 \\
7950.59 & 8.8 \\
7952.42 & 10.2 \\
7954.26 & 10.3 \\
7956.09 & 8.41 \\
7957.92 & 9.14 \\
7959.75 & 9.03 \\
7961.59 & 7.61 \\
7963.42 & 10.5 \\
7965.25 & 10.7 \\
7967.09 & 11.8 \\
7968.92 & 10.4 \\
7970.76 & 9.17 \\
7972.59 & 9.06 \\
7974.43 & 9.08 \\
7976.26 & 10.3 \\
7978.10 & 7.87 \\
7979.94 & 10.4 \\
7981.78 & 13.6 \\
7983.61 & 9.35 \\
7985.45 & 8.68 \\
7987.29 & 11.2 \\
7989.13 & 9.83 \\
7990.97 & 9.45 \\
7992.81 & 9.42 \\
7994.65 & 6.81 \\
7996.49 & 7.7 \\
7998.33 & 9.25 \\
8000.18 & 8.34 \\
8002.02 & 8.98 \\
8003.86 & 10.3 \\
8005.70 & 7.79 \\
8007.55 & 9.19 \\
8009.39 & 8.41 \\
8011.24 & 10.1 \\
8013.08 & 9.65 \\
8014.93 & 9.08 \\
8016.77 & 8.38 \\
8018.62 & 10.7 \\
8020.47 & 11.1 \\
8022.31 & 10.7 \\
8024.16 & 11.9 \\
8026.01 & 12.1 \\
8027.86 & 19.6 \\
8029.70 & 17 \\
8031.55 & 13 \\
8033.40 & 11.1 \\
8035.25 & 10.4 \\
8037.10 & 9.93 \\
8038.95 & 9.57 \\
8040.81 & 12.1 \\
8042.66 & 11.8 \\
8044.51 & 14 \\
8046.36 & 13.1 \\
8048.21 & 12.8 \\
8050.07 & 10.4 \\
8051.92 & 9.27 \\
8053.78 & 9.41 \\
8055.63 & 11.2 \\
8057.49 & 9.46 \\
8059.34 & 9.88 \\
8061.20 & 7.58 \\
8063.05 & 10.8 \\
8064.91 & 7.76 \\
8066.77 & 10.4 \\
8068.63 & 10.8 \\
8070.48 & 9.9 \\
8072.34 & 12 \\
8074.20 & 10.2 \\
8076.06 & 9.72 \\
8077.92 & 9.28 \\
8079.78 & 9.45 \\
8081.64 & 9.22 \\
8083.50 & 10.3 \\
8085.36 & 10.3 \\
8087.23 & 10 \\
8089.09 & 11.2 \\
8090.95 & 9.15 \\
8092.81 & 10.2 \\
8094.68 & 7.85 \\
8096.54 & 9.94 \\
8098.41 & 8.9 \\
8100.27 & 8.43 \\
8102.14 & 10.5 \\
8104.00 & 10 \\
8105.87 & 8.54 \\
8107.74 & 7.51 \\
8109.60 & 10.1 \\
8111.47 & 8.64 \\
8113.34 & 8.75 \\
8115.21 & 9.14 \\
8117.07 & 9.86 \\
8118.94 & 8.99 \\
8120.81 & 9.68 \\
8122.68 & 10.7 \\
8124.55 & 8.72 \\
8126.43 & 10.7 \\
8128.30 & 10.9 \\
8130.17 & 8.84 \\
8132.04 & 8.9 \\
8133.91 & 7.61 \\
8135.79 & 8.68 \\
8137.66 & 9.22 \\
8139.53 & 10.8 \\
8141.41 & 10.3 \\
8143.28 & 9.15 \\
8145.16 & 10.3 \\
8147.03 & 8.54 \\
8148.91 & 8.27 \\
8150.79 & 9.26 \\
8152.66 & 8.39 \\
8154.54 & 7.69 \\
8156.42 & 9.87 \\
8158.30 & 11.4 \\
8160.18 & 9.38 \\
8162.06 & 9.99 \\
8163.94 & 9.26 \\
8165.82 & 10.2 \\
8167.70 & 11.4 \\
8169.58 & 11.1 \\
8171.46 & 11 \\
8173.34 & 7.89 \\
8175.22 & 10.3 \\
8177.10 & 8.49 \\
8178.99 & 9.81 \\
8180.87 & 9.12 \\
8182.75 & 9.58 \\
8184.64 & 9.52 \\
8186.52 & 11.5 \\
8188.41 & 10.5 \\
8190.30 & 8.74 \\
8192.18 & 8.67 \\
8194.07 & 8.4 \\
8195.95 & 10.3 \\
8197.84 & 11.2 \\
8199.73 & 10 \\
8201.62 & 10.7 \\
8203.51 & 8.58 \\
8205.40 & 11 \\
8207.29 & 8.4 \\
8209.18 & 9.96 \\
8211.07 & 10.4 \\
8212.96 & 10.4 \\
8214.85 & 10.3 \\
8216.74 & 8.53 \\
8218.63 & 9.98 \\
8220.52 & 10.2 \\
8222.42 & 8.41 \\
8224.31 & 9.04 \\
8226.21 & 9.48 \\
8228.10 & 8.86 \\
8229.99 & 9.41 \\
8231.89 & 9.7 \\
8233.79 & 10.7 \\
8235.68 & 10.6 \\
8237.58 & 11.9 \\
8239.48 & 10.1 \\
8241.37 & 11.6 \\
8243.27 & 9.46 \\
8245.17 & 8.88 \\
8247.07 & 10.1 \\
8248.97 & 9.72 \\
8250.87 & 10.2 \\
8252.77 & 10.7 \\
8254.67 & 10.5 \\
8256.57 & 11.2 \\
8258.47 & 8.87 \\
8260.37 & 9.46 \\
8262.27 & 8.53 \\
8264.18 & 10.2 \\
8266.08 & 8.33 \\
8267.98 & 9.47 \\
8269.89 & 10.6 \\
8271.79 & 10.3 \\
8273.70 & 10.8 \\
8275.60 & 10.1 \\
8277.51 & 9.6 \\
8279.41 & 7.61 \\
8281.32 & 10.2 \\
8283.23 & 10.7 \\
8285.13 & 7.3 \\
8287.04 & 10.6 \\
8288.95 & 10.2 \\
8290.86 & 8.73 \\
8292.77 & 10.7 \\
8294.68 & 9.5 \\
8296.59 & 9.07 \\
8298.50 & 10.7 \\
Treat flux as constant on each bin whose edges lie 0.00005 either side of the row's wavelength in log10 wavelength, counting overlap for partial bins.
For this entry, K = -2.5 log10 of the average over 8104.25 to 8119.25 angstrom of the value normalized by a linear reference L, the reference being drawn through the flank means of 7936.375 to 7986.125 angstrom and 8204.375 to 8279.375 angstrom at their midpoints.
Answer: 0.10 mag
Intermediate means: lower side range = 9.82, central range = 8.99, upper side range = 9.87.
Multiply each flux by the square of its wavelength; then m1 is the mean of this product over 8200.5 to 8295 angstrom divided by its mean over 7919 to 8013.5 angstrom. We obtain 1.10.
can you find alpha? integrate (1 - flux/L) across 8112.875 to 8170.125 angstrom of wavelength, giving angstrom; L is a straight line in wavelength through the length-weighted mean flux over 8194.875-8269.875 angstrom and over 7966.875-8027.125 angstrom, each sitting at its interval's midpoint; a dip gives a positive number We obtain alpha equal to 1.6 angstrom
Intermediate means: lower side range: 9.71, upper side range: 9.89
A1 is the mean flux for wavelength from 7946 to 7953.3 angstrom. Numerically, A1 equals 10.2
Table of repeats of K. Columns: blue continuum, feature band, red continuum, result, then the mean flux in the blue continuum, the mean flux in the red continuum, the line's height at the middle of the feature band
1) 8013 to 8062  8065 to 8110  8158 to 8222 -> 0.12 mag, 11.3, 9.86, 10.9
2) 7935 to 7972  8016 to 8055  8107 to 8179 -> -0.22 mag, 9.87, 9.48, 9.7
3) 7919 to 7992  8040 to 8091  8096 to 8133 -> -0.10 mag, 9.8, 9.38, 9.51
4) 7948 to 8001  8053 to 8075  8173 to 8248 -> -0.04 mag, 9.54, 9.78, 9.63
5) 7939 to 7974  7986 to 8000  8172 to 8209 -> 0.08 mag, 9.7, 9.64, 9.69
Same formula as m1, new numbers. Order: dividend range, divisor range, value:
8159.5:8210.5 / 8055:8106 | 1.03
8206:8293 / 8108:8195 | 1.06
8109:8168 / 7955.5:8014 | 1.04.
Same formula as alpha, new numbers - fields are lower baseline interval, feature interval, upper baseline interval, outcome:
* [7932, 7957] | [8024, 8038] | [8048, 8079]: -4.6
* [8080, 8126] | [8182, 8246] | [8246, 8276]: -0.4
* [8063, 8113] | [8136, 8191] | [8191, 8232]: -0.3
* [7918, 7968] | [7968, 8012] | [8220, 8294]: 1.8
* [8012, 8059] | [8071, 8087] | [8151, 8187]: 1.3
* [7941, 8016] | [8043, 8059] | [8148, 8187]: -2.7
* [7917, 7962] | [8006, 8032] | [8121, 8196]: -4.8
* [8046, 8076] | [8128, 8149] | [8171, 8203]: 1.3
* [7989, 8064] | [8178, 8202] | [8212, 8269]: 0.4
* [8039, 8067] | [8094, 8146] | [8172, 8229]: 4.2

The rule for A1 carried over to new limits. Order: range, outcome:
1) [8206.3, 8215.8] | 9.9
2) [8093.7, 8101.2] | 8.78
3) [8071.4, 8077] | 10.6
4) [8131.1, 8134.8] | 8.28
